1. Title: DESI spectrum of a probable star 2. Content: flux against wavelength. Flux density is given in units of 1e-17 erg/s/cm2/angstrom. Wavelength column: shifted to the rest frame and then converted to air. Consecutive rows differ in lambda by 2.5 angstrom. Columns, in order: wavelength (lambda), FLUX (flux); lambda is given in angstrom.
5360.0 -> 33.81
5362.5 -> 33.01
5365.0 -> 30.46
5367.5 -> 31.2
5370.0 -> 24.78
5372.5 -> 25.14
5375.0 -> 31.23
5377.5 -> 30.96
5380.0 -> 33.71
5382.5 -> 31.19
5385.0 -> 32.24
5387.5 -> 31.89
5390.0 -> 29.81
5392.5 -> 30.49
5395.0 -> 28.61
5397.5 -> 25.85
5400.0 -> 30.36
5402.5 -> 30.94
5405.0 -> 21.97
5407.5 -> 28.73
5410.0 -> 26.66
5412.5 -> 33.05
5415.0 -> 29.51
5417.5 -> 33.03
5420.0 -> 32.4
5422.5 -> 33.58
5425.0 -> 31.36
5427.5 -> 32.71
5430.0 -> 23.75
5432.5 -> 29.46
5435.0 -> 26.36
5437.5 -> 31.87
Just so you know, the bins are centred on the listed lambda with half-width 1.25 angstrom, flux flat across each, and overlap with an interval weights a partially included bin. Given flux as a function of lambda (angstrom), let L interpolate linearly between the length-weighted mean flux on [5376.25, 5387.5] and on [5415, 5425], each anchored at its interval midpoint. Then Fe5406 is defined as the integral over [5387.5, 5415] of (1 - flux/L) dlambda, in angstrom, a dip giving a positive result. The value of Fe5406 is 2.9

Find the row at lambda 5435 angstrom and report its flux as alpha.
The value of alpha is 26.36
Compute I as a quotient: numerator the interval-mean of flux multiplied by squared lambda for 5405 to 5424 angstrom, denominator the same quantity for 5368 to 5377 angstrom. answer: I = 1.1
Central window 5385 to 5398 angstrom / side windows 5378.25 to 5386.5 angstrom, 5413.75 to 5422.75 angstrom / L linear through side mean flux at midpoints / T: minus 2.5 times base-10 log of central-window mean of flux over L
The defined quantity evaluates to 0.08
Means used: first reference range 32.3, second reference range 32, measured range 29.8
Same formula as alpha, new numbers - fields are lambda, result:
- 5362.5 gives 33.01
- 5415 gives 29.51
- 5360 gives 33.81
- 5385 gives 32.24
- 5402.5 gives 30.94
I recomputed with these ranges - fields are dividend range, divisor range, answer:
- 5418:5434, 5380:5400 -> 1.02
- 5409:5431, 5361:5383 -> 1.04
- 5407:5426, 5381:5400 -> 1.04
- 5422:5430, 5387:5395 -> 1.04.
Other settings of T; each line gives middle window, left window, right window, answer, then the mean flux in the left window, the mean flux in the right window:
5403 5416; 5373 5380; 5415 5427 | 0.138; 30.9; 32.3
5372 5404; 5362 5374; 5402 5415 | -0.065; 28.7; 28.2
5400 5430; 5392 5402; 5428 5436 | -0.080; 28.9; 27.1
